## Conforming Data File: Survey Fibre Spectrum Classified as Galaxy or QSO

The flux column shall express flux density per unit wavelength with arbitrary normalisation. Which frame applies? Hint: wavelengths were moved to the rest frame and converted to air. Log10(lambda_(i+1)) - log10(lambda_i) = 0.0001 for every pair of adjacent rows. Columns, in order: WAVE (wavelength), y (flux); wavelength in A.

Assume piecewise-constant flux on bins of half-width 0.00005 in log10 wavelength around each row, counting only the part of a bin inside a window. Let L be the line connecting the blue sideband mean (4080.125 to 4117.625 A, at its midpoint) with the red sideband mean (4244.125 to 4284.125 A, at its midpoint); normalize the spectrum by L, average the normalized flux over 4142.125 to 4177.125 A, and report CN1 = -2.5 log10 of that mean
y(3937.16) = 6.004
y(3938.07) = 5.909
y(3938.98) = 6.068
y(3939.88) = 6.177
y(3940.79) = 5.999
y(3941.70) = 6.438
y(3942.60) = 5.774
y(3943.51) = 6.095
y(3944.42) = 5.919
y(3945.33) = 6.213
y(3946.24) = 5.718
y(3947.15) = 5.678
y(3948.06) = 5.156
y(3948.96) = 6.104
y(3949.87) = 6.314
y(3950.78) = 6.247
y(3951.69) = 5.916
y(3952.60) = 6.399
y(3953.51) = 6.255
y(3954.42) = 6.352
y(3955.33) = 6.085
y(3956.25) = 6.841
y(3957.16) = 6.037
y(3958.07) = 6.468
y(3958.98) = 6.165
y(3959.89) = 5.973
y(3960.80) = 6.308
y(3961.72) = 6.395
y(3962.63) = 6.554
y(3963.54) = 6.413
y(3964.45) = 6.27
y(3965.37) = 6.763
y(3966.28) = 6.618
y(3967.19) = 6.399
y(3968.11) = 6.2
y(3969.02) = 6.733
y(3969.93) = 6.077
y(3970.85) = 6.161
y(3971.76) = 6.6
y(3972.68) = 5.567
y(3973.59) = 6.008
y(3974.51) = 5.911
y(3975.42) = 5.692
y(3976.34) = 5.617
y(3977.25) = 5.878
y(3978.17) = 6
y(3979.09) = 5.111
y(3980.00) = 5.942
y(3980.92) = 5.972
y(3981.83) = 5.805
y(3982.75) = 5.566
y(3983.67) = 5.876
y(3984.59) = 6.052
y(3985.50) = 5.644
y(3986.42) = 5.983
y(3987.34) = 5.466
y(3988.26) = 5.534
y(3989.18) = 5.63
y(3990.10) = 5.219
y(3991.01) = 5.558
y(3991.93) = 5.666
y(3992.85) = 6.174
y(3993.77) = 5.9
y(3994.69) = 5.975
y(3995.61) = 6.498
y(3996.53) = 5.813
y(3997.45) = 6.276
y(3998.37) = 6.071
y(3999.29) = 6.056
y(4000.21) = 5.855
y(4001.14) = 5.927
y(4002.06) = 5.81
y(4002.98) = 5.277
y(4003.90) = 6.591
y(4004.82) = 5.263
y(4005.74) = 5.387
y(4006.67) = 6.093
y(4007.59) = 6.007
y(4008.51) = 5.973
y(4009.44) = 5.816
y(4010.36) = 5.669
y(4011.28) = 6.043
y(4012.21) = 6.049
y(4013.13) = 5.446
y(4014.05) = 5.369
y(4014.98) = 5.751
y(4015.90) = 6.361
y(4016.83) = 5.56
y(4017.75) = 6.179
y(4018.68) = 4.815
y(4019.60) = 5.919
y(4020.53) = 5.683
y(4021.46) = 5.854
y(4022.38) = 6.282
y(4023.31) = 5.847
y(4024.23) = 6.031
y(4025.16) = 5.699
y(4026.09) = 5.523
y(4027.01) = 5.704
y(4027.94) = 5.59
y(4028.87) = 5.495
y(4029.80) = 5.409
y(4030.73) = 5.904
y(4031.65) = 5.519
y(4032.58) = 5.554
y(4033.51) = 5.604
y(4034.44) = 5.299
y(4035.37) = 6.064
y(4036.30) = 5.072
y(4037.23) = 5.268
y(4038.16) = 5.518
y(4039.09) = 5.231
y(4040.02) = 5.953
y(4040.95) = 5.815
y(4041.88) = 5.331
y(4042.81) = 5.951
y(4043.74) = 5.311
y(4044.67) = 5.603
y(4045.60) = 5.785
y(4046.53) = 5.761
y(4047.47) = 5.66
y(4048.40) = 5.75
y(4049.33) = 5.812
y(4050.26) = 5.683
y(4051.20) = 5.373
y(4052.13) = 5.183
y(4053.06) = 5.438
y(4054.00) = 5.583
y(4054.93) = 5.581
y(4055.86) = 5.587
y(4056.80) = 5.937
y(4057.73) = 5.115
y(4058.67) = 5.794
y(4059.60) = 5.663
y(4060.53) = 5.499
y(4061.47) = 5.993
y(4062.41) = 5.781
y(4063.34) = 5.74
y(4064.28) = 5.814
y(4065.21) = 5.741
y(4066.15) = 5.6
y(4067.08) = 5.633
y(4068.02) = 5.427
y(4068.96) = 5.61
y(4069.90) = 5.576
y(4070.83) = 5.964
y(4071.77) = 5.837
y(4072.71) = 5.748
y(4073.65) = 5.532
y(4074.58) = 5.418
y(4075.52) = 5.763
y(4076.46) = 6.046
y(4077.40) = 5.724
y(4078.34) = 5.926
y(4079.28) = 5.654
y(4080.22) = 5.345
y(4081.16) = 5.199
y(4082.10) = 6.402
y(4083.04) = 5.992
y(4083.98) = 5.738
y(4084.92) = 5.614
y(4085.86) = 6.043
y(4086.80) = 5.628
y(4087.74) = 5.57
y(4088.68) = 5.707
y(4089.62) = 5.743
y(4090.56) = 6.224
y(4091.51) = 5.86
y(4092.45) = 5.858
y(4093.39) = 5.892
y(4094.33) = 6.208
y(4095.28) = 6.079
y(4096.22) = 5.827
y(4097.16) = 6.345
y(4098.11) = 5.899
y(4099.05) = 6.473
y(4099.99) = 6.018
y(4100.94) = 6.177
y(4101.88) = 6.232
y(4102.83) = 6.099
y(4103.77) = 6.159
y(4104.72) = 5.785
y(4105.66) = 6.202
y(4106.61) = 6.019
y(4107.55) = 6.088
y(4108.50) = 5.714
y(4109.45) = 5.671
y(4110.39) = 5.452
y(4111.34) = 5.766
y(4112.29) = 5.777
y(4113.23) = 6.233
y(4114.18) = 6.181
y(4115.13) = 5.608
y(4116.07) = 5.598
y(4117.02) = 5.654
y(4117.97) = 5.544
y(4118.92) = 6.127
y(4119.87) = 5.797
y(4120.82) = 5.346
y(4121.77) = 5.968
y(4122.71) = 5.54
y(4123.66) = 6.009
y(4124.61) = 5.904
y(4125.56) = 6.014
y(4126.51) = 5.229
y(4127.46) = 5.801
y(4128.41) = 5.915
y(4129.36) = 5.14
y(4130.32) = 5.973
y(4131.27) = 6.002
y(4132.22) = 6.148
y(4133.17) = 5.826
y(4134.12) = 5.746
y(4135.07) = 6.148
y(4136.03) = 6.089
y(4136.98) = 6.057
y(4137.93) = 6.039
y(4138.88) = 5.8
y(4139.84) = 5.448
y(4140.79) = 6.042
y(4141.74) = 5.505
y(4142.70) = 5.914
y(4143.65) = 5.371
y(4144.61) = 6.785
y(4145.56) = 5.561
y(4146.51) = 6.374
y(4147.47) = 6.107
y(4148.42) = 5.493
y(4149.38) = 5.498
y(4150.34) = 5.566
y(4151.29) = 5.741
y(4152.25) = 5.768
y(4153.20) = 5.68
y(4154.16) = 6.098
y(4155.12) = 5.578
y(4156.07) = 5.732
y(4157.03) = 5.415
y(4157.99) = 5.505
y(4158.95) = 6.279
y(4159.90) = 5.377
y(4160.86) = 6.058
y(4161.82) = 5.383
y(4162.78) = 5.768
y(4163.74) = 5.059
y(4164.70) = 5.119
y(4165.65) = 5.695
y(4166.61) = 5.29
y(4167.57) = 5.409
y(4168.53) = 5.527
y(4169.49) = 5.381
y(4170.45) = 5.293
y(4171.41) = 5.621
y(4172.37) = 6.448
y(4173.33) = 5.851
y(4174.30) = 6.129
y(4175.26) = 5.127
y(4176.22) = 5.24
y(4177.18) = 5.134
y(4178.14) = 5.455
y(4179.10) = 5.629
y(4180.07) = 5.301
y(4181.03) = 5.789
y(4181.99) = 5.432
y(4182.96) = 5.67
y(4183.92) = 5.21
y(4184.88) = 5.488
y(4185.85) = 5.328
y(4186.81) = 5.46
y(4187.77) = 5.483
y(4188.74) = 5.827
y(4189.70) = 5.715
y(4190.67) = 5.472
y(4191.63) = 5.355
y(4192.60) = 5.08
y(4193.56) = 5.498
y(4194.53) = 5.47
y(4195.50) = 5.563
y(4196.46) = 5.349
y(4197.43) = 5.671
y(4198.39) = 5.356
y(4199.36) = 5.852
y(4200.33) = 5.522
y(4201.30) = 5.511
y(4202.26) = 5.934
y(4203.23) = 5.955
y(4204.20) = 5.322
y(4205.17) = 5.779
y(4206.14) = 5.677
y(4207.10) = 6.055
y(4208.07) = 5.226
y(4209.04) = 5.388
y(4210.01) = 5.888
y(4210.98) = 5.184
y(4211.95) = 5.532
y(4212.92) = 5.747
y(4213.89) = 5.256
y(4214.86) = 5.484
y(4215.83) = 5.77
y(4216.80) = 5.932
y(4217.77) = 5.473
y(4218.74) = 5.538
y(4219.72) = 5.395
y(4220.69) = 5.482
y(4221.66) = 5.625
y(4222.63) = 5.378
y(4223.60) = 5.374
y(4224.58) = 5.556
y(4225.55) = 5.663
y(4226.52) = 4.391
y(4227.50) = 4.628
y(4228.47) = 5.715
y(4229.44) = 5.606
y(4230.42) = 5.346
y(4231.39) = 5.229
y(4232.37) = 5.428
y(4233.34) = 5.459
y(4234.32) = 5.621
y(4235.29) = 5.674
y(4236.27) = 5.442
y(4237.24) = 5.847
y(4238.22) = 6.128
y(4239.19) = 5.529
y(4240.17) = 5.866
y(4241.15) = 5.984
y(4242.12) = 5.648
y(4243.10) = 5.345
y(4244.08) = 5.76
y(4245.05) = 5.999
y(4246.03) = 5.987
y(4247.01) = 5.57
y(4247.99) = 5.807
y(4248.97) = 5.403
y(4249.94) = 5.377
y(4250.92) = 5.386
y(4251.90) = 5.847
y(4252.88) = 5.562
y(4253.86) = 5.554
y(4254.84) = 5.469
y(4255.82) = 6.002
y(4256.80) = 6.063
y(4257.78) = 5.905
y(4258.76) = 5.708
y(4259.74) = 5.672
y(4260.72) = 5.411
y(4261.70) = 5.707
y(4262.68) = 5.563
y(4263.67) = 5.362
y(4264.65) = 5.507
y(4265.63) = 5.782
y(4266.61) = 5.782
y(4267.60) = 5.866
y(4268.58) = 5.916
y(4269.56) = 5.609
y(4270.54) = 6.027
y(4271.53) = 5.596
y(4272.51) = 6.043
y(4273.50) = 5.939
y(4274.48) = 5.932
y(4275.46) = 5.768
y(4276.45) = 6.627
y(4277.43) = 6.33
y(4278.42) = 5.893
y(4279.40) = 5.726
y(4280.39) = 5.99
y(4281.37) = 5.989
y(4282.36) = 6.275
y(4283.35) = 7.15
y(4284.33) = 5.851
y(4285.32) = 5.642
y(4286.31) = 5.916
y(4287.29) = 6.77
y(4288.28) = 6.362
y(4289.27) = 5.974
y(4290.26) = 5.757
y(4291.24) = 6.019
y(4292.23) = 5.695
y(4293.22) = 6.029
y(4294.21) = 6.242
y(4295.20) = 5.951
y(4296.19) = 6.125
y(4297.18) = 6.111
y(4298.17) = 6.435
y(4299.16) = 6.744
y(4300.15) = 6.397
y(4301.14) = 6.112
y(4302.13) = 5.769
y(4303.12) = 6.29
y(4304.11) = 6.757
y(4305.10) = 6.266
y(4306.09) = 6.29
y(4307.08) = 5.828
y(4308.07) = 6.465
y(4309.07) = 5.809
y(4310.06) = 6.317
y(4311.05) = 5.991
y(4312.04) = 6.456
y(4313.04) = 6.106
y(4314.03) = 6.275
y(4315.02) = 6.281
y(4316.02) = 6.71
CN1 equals 0.04 mag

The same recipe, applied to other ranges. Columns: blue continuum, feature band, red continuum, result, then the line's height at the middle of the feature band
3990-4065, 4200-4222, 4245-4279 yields 0.031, 5.76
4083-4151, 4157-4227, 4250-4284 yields 0.063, 5.86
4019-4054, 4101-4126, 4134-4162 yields -0.022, 5.75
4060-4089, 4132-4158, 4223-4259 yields -0.030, 5.66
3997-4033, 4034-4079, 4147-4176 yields 0.020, 5.74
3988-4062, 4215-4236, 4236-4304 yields 0.082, 5.87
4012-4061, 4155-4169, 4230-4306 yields 0.042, 5.77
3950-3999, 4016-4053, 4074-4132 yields 0.060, 5.96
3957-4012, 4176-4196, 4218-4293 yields 0.065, 5.8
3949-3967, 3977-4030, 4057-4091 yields 0.054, 6.09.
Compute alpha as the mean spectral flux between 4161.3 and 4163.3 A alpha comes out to 5.56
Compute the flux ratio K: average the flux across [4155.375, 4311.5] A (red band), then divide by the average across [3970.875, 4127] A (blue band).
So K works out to 0.99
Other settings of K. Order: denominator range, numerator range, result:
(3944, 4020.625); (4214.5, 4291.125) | 0.96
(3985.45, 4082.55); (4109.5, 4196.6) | 0.99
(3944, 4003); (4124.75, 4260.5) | 0.93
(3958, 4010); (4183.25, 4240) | 0.92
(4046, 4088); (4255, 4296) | 1.04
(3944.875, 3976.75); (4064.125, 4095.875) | 0.93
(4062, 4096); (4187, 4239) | 0.96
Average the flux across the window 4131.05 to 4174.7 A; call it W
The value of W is 5.75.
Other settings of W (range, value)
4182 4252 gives 5.55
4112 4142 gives 5.82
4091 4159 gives 5.86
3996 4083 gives 5.7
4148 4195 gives 5.55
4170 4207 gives 5.56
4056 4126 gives 5.82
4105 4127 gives 5.8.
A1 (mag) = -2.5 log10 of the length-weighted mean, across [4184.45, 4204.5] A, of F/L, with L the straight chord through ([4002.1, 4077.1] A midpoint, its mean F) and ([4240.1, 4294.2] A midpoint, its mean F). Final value 0.05 mag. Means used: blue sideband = 5.68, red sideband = 5.85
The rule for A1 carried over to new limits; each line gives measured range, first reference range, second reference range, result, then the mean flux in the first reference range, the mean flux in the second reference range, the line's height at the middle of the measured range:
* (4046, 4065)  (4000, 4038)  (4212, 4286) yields 0.01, 5.72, 5.69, 5.71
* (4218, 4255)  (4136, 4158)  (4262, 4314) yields 0.08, 5.8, 6.06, 5.97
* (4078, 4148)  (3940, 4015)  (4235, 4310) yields 0.01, 5.98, 5.92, 5.96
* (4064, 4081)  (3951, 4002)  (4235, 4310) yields 0.06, 6.04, 5.92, 6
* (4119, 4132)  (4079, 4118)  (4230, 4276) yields 0.02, 5.89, 5.69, 5.86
